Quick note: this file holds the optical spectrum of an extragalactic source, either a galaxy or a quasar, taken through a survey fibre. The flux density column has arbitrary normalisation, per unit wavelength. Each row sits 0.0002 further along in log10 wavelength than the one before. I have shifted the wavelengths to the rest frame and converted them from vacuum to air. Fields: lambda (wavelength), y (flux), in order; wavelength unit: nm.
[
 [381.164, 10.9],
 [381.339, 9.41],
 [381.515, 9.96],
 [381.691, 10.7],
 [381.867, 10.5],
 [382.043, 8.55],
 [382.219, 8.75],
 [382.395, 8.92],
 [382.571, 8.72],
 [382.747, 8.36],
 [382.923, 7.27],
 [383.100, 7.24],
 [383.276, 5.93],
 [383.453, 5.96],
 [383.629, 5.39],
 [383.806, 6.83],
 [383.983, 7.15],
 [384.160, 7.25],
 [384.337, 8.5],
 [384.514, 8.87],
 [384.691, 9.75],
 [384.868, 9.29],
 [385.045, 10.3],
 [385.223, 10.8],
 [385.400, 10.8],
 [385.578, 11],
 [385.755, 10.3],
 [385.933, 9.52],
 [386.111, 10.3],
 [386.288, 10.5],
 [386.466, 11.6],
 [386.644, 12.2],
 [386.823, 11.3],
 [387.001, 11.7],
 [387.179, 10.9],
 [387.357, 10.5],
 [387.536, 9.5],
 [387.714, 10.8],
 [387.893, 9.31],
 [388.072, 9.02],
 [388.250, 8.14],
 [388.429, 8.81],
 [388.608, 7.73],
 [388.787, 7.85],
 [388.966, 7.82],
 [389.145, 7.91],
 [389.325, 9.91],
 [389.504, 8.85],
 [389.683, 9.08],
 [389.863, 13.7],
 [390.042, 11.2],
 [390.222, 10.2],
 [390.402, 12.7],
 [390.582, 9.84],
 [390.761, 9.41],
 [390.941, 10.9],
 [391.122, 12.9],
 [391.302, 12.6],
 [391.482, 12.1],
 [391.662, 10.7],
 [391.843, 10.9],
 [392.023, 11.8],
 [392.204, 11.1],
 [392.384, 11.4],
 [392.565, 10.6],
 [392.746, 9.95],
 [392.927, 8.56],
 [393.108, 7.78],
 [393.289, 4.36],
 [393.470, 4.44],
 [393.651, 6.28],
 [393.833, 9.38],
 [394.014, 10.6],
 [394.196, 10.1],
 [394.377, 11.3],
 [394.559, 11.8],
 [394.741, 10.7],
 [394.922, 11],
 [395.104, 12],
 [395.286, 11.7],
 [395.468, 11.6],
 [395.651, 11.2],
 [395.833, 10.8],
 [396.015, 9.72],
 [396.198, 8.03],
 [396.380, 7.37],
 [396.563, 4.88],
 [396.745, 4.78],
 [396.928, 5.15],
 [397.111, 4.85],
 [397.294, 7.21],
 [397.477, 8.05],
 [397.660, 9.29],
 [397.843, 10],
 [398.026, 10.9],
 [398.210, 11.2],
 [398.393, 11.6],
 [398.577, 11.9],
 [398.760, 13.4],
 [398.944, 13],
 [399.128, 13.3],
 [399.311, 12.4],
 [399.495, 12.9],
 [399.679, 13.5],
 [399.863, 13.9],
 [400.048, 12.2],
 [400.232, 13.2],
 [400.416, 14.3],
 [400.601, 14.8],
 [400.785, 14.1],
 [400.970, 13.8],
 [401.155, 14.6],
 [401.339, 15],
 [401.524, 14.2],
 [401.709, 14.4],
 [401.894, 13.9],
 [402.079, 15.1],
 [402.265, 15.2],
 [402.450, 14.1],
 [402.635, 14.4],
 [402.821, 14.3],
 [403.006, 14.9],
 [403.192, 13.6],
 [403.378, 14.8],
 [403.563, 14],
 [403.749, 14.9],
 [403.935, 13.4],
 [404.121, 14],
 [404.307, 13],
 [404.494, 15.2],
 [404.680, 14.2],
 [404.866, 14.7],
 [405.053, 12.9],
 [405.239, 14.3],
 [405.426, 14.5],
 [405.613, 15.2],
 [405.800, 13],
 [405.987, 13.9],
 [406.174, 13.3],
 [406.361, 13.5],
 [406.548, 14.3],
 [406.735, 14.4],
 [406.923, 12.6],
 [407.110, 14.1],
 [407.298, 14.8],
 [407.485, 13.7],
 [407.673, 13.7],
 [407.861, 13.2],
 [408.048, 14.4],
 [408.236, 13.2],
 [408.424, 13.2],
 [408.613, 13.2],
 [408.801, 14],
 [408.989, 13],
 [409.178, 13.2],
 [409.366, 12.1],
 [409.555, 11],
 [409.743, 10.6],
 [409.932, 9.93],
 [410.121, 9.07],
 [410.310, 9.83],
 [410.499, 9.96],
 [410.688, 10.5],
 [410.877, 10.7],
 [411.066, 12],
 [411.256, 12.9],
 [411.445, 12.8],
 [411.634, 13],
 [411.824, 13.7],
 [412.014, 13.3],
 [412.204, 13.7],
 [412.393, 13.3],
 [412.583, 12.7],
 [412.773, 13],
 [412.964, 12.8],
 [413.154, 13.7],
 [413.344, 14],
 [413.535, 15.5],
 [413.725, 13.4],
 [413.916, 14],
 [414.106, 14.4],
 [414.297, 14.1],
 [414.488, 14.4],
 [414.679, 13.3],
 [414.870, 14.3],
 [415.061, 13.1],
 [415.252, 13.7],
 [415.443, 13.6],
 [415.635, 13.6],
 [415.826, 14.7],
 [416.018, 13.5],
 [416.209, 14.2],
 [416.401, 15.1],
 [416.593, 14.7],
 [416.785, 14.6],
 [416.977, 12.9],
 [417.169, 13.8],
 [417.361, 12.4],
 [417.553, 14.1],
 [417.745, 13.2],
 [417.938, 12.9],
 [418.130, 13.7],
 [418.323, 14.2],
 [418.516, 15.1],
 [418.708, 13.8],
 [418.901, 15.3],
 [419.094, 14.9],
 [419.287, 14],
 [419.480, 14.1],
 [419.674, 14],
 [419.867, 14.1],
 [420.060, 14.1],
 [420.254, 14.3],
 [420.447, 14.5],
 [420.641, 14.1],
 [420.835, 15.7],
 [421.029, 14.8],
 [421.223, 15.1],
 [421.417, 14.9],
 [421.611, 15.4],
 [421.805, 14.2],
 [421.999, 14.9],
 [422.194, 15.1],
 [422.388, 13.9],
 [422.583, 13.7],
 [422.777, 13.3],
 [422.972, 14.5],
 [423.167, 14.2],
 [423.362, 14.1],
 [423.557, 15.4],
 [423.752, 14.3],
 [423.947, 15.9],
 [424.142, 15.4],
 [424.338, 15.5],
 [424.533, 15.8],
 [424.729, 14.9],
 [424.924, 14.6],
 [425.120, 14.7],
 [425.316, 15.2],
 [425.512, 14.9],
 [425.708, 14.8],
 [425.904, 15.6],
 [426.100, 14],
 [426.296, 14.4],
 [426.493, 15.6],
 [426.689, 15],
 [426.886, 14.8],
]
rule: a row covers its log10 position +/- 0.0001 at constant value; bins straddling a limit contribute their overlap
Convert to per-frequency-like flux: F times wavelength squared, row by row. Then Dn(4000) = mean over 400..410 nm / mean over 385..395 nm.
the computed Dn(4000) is 1.47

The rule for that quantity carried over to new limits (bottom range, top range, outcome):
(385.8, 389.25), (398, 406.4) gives 1.52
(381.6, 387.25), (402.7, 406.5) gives 1.69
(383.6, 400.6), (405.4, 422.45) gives 1.50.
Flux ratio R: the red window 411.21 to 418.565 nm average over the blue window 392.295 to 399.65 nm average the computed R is 1.42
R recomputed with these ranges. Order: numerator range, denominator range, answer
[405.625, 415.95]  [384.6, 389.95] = 1.31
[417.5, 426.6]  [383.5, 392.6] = 1.46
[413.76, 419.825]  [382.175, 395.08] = 1.46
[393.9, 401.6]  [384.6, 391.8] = 1.08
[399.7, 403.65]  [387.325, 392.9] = 1.39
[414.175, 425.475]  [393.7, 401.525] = 1.30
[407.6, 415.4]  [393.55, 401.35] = 1.18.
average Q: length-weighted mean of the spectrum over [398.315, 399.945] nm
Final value 12.9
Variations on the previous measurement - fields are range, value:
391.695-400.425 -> 10.1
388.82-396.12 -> 10.2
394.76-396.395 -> 10.5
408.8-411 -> 11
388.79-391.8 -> 10.5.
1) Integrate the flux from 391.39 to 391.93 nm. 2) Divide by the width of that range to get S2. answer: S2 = 11.2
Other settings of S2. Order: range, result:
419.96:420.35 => 14.2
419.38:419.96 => 14.1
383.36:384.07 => 6.33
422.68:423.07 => 13.9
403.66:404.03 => 14.1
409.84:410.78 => 9.85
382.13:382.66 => 8.8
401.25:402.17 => 14.5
